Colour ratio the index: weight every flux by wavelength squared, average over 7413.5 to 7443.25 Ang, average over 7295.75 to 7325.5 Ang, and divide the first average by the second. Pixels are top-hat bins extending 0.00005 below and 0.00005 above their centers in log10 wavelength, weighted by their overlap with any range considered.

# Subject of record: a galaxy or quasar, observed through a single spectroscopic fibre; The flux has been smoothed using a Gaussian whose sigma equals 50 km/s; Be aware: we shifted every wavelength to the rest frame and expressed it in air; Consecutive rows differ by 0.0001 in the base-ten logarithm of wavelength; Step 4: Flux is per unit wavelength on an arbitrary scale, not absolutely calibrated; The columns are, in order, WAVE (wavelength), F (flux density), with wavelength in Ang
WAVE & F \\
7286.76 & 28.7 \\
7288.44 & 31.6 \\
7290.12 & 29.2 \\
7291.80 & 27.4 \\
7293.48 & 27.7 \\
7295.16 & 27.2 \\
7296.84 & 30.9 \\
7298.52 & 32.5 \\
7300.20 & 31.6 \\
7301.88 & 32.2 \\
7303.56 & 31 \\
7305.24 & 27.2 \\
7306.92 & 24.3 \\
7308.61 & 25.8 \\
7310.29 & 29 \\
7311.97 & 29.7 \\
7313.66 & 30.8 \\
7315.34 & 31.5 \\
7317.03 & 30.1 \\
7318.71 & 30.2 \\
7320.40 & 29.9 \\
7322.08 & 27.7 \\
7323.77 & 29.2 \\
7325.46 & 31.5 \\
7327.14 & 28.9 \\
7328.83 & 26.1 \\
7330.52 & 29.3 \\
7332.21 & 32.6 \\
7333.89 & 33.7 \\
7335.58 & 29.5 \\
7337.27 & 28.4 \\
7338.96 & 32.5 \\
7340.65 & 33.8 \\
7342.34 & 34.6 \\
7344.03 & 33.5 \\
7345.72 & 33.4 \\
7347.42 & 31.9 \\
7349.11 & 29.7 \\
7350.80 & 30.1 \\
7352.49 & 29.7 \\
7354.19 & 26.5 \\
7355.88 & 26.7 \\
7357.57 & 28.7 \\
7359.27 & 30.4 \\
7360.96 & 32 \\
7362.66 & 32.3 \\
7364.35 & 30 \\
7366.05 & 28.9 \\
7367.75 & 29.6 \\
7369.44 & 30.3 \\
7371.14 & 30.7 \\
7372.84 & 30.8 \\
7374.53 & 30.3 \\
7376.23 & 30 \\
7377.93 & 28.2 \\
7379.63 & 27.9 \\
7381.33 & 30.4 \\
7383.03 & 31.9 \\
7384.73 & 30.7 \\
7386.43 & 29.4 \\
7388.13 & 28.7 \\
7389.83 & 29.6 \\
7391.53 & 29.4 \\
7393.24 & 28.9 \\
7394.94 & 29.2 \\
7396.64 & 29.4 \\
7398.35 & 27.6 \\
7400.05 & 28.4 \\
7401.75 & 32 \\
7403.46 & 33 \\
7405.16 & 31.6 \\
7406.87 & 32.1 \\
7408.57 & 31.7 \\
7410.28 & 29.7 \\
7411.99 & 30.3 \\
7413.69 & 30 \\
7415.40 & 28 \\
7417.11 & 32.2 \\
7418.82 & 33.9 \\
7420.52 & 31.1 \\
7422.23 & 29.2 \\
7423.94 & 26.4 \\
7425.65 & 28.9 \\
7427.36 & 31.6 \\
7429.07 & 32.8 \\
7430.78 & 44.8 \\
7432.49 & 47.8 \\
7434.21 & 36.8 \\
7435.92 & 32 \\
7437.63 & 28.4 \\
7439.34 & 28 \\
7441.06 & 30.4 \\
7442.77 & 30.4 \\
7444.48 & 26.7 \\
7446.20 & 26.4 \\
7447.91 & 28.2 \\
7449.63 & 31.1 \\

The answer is 1.13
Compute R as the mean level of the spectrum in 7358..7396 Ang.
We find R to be 30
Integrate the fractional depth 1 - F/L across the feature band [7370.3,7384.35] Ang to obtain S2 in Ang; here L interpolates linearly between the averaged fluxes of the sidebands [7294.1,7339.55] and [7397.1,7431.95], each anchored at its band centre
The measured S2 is 0.3 Ang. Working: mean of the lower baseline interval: 29.7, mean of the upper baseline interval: 31.4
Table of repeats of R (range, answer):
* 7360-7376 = 30.5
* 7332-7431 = 30.6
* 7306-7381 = 30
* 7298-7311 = 29.1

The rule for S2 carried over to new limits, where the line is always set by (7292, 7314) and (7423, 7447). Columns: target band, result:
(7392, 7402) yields 0.7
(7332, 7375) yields -0.6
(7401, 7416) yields 0.3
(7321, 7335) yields -0.1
